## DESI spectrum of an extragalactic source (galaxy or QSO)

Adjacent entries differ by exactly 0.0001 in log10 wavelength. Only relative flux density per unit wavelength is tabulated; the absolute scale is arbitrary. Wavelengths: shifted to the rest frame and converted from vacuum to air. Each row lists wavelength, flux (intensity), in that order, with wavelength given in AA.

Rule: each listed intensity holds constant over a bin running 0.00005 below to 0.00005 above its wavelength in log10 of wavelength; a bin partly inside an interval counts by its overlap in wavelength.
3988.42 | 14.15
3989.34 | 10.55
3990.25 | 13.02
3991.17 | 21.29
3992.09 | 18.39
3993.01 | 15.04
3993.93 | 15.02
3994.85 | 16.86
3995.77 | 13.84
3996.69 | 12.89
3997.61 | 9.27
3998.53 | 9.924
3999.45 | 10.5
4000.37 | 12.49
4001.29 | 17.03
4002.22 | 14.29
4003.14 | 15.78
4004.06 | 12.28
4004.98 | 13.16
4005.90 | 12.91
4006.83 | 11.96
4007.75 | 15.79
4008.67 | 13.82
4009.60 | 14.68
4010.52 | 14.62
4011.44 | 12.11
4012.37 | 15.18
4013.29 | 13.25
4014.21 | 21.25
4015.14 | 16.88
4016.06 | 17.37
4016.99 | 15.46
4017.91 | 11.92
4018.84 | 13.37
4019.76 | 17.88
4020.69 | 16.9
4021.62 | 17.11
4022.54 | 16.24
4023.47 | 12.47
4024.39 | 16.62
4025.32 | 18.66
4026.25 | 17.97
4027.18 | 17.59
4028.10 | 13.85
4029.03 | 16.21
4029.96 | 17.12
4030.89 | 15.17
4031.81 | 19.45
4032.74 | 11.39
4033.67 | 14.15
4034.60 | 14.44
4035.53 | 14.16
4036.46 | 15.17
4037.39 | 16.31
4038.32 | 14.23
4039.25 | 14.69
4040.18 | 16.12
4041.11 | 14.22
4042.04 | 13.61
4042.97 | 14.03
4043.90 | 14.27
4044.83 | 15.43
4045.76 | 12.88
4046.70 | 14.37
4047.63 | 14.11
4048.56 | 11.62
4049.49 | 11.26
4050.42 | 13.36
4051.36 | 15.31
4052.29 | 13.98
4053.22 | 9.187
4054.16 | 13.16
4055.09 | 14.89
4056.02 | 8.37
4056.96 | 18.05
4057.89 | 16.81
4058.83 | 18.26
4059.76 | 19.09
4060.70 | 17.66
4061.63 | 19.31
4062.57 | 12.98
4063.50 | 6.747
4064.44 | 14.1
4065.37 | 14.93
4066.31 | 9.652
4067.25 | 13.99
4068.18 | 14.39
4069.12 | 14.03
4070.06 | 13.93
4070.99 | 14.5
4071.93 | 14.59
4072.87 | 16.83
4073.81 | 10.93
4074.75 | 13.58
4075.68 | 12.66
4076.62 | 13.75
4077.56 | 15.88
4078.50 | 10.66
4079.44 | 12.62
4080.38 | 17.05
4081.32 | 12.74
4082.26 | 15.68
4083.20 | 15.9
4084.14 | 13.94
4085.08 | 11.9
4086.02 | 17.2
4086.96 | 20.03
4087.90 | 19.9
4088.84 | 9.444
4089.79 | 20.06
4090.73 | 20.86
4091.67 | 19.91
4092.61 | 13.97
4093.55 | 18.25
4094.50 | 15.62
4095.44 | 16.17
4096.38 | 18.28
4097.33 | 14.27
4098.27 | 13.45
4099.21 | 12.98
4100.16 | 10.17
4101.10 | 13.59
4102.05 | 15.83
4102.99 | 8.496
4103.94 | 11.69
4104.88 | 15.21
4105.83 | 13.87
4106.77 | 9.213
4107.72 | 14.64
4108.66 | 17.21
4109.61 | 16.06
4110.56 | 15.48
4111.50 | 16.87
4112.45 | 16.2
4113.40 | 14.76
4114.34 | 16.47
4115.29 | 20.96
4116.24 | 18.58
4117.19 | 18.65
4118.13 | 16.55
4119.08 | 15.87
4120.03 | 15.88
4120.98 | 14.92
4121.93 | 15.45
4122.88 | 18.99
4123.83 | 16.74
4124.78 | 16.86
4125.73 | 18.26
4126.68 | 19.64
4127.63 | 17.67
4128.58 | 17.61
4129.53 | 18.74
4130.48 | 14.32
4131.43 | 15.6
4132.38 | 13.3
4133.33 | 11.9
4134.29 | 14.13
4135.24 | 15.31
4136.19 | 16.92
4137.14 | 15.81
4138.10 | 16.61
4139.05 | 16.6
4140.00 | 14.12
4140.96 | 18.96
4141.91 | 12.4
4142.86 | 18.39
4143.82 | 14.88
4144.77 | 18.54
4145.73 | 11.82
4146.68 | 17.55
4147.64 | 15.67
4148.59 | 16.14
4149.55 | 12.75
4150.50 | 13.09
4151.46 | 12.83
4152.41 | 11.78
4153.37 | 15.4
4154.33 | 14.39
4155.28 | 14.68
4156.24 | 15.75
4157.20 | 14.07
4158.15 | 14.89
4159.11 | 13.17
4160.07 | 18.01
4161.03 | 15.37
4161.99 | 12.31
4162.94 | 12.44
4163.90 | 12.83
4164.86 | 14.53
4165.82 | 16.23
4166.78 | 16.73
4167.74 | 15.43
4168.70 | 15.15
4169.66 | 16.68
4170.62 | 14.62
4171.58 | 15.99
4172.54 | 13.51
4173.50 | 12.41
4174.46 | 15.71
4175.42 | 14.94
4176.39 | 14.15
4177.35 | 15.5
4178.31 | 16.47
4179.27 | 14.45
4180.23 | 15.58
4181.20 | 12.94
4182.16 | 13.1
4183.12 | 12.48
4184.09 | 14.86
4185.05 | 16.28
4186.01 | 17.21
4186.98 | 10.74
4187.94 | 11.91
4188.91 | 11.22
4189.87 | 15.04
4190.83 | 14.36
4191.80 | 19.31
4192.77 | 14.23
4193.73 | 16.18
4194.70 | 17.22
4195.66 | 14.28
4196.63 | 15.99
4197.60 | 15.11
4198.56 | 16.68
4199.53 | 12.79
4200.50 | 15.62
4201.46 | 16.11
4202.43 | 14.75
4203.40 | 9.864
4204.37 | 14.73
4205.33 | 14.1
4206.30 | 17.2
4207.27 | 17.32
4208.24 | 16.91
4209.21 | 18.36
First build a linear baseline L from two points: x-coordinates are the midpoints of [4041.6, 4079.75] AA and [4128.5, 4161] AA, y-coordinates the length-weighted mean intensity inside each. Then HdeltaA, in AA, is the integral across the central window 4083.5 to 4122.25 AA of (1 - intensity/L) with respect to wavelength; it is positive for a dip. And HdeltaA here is -2.8 AA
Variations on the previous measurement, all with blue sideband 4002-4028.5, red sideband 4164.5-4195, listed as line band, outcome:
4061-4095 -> 0.61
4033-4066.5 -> 2.08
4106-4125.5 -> -1.71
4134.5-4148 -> -0.91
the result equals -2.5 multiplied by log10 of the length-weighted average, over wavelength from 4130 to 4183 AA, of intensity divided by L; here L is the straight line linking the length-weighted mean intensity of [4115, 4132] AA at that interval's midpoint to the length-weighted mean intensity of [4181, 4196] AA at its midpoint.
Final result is 0.07 mag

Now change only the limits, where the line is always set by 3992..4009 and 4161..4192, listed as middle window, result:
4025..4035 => -0.159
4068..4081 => 0.006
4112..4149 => -0.147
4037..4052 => -0.019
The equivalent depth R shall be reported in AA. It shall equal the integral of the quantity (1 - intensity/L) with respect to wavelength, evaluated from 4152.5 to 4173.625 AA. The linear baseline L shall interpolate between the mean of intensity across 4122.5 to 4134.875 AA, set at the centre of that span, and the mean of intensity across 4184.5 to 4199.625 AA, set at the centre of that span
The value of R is 1.2 AA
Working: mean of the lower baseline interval 16.4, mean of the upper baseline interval 15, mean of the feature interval 14.7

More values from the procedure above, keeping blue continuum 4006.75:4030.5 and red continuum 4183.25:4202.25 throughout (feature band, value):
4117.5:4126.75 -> -0.96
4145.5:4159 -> 0.69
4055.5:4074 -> 1.17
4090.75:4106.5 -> 0.77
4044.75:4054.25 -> 1.52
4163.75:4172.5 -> -0.17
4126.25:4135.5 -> -0.36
